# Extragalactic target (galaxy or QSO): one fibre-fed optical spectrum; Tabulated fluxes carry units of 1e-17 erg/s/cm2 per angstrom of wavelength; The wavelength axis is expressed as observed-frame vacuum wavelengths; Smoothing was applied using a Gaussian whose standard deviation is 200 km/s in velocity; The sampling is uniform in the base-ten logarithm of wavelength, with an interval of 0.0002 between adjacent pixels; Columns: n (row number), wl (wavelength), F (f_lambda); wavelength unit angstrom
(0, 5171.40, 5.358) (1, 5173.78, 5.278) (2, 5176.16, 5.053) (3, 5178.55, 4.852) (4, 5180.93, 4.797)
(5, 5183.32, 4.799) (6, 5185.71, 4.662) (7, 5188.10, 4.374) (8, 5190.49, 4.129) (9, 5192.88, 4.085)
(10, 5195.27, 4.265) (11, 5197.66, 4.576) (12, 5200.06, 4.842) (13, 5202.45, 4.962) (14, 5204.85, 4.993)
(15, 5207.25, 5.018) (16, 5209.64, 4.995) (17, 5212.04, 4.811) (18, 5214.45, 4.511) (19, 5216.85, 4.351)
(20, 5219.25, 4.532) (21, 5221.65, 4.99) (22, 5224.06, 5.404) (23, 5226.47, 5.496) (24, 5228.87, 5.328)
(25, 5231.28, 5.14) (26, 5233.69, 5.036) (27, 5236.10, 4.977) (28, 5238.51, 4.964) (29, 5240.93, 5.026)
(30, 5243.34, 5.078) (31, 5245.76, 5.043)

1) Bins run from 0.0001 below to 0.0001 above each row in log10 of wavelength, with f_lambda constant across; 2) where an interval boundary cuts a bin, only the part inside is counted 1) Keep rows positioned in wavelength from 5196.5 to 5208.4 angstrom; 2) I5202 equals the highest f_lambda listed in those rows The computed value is 5.018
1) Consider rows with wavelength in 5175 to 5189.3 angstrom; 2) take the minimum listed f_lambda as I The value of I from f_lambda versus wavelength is 4.374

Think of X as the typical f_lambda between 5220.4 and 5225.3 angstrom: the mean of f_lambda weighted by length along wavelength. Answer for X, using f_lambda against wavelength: 5.19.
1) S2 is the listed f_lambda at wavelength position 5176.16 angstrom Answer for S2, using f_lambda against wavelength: 5.053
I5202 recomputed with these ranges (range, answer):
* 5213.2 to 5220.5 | 4.532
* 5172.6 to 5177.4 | 5.278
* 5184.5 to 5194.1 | 4.662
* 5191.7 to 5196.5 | 4.265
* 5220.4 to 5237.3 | 5.496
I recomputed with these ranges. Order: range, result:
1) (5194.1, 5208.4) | 4.265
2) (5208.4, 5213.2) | 4.811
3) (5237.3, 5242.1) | 4.964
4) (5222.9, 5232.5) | 5.14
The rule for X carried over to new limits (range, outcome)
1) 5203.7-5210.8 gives 5.01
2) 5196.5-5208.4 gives 4.88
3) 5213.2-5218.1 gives 4.43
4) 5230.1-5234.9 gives 5.09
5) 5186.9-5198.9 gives 4.29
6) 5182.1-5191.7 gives 4.49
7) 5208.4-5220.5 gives 4.65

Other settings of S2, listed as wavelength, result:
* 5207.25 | 5.018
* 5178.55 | 4.852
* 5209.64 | 4.995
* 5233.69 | 5.036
